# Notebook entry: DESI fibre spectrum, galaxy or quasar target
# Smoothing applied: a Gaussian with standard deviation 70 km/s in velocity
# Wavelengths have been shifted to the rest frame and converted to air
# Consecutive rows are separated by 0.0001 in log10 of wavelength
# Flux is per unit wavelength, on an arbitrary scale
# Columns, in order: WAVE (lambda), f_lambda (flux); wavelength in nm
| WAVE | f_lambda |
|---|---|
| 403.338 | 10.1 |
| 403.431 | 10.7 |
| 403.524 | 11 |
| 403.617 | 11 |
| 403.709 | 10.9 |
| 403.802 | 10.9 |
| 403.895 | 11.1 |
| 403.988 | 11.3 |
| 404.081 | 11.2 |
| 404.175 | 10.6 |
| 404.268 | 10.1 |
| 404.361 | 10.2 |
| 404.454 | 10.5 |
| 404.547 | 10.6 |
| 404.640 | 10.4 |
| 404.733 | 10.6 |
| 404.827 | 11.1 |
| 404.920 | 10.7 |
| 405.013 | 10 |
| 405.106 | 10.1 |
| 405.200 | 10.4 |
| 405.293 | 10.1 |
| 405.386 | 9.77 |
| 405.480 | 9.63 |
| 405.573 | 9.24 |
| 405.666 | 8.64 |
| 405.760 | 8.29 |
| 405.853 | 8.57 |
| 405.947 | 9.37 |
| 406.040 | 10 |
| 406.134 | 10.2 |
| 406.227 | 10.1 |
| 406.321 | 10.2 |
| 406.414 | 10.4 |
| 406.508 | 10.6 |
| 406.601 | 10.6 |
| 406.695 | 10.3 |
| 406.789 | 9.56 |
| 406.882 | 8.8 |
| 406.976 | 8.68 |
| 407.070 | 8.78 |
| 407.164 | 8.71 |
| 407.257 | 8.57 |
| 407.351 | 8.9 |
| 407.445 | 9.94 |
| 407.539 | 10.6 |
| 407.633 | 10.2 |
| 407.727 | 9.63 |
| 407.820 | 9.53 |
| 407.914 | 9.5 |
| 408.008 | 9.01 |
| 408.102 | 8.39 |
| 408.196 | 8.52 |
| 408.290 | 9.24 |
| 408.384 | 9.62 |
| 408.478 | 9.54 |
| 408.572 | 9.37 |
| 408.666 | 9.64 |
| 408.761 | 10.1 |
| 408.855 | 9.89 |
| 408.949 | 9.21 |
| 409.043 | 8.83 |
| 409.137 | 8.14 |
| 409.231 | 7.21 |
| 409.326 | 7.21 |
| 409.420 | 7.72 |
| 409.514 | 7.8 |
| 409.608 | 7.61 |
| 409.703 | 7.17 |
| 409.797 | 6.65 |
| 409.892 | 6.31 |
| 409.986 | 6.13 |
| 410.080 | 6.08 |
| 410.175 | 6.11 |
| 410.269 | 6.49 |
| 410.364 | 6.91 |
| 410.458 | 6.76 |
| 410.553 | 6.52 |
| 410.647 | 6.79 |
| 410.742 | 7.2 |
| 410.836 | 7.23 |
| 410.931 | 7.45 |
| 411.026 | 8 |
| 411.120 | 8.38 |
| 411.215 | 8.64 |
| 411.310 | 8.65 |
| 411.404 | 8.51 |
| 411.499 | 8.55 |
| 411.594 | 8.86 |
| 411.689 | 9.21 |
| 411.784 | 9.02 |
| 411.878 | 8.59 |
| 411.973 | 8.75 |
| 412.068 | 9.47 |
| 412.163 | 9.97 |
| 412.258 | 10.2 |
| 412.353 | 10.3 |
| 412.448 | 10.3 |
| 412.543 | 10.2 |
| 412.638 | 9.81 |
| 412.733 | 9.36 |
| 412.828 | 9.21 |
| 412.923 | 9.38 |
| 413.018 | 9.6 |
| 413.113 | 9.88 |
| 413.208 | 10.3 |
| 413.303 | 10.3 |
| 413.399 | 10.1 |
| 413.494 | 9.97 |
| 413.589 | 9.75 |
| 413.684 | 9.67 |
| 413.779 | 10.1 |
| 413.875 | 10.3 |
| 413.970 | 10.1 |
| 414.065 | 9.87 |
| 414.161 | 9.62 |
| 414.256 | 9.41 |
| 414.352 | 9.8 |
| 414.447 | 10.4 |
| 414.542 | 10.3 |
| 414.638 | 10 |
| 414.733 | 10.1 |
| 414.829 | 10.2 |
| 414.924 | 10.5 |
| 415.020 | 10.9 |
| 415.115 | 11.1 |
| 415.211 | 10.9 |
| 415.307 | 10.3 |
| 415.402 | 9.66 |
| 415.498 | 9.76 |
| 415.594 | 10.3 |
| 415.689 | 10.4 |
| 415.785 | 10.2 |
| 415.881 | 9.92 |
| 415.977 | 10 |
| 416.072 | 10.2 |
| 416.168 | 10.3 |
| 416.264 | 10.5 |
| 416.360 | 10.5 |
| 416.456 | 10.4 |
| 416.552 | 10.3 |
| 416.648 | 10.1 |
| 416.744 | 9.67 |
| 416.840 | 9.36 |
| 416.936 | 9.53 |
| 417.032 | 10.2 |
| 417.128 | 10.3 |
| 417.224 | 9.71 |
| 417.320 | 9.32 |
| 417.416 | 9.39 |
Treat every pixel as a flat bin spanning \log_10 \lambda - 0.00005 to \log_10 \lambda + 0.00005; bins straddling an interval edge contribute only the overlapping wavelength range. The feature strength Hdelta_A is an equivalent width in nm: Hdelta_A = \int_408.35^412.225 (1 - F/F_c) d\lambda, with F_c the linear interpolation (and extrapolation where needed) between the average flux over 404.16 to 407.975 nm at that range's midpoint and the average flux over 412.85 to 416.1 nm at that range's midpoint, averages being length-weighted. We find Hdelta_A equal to 0.738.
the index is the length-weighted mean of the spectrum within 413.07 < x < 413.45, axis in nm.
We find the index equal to 10.1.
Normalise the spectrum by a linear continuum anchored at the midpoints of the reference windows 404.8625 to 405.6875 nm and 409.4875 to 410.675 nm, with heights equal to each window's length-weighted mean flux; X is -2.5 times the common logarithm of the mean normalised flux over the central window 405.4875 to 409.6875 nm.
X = -0.11 mag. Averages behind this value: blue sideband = 9.91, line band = 9.19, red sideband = 6.7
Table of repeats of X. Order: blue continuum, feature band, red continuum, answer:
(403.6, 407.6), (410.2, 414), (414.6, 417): 0.13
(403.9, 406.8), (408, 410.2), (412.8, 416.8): 0.24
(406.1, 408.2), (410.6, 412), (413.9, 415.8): 0.20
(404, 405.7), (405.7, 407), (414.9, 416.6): 0.06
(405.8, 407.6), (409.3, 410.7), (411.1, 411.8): 0.30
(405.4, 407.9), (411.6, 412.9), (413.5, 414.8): 0.04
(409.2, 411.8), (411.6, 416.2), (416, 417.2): -0.12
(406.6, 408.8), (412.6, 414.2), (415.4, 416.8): 0.01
